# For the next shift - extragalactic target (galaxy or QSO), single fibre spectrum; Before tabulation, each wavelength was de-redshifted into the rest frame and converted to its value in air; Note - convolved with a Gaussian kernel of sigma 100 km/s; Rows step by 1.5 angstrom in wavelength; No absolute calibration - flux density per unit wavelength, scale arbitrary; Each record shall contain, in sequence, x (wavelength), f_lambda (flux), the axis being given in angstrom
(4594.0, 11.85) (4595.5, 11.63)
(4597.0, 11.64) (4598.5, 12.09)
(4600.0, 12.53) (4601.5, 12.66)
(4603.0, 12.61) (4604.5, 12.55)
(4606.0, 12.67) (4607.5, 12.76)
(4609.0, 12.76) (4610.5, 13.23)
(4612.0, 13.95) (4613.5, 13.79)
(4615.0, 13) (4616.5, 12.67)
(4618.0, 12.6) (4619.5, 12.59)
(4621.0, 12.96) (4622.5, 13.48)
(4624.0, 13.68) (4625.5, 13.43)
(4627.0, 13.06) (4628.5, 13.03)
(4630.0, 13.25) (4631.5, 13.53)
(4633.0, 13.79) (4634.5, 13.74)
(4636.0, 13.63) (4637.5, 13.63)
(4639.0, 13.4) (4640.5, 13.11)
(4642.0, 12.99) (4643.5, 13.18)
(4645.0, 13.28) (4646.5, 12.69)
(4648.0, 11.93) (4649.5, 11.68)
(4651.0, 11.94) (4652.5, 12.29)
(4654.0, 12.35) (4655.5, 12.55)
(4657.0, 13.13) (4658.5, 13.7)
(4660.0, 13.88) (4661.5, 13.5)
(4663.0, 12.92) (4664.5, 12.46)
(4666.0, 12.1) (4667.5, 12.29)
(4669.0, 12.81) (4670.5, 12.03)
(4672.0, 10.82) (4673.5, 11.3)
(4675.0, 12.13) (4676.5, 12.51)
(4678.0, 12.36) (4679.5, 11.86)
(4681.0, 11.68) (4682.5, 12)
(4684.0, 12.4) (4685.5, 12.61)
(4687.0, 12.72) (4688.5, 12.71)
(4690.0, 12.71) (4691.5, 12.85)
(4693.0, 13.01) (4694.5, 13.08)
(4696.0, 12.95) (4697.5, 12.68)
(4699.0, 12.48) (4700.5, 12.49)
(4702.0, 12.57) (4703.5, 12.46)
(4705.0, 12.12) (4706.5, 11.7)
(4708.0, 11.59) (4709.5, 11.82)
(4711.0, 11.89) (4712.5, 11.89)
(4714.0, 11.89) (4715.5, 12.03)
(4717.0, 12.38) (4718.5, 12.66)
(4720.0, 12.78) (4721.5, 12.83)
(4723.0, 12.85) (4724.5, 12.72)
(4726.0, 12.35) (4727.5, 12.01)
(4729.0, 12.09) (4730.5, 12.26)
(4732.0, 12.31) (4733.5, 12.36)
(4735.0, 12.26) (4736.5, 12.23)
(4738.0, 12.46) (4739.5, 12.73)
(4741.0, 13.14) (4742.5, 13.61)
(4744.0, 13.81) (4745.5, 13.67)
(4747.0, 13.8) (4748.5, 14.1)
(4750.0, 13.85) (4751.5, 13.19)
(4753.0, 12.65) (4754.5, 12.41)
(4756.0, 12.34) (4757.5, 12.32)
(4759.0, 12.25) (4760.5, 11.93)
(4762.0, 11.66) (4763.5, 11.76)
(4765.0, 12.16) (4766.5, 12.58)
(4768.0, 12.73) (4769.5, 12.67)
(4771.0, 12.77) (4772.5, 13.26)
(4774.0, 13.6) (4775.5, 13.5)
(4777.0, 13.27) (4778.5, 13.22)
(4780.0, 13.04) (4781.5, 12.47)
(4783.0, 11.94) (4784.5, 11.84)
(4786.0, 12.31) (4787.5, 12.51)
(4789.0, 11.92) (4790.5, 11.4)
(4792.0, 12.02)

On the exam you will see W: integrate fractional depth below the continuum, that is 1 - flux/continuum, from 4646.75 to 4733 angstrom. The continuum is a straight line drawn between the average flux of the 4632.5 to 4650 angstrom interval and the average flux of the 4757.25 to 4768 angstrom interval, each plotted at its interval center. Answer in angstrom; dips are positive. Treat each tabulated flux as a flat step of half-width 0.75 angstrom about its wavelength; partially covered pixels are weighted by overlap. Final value 2.15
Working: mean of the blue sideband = 13.1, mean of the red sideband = 12.1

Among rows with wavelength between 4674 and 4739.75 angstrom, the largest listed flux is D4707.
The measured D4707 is 13.08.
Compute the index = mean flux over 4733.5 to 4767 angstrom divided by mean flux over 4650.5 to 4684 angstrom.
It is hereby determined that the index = 1.0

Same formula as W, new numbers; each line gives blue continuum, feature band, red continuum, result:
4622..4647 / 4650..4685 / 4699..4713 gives 1.04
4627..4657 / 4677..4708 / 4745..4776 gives 1.06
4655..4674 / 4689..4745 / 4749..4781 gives 0.76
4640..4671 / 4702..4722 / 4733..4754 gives 1.26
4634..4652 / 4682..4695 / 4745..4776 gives 0.19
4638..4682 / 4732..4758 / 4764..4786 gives -0.58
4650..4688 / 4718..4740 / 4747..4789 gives 0.21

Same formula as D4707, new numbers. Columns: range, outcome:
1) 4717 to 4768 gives 14.1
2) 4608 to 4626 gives 13.95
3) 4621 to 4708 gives 13.88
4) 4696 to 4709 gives 12.95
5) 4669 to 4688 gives 12.81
